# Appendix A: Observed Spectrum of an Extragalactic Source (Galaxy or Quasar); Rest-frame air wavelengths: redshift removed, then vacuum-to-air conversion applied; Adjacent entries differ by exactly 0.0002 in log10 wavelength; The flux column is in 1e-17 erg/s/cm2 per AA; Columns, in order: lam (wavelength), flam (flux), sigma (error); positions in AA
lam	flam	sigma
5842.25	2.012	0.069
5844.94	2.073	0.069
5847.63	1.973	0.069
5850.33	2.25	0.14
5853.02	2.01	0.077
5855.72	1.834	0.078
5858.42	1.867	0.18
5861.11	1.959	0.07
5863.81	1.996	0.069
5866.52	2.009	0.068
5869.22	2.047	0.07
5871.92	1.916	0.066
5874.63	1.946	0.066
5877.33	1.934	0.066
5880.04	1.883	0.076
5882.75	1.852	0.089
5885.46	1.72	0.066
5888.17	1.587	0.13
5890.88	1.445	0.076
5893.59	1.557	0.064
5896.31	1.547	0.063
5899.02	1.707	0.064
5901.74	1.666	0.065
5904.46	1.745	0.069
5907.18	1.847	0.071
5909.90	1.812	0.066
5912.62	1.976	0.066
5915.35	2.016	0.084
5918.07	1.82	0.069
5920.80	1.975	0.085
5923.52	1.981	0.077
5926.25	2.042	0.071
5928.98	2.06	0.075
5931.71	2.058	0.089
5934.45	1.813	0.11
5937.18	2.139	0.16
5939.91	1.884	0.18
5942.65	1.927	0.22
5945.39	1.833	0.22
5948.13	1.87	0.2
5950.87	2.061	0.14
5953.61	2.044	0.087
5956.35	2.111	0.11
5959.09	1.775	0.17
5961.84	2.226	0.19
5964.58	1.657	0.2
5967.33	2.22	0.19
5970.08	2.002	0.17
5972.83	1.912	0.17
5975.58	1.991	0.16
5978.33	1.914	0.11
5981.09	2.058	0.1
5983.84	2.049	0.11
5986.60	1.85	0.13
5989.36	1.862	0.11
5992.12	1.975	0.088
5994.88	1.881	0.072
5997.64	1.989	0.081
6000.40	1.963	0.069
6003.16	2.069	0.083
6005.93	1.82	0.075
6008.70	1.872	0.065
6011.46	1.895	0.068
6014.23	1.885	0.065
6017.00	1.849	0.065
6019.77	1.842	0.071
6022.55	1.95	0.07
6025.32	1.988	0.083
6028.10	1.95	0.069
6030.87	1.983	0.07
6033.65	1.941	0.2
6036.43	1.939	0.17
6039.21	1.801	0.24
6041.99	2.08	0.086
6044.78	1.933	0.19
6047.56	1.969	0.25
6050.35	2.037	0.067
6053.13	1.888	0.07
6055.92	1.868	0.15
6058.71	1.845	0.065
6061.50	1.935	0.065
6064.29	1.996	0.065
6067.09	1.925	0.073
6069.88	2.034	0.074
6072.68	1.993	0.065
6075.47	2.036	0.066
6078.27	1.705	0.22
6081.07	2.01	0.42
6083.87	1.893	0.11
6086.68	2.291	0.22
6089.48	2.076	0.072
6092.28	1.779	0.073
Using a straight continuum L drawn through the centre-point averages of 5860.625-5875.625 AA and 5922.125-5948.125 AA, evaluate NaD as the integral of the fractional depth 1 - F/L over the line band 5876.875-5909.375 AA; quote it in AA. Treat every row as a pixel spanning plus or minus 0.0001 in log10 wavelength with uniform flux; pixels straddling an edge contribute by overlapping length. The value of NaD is 4.5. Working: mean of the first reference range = 1.98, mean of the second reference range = 1.97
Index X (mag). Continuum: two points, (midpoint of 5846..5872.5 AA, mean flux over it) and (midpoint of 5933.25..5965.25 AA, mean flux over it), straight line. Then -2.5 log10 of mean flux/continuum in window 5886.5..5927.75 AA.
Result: 0.108 mag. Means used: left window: 1.99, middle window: 1.78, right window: 1.95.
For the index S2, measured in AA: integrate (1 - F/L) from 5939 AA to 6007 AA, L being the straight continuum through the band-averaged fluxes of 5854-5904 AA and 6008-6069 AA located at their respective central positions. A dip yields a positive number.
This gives -3.0 AA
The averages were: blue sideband 1.8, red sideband 1.93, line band 1.96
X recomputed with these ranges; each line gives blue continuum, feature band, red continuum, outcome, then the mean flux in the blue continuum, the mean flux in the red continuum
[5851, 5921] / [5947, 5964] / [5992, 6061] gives -0.07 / 1.84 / 1.93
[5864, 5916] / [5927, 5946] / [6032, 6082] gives -0.07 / 1.8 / 1.94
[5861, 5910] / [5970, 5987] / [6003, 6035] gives -0.05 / 1.79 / 1.91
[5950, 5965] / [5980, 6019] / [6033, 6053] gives 0.03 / 2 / 1.95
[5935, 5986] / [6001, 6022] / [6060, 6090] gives 0.05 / 1.98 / 1.99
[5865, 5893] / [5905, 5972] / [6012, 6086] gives -0.05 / 1.83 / 1.94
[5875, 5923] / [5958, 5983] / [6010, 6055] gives -0.07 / 1.78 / 1.93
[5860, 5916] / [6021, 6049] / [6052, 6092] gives -0.01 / 1.81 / 1.96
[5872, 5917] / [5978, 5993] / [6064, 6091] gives -0.04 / 1.77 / 2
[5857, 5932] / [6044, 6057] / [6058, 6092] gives 0.01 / 1.85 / 1.97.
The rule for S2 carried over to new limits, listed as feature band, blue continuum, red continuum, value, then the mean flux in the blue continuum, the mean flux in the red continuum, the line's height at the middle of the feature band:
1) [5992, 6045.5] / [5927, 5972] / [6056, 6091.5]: 1.2 AA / 1.98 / 1.97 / 1.97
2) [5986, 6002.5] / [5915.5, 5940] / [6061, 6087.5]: 0.4 AA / 1.98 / 1.98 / 1.98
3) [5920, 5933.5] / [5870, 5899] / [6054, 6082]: -1.8 AA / 1.74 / 1.93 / 1.79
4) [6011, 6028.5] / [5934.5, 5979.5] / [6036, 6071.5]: 0.4 AA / 1.97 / 1.94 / 1.95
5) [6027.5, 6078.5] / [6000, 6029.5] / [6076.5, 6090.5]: 0.4 AA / 1.92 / 1.99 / 1.96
